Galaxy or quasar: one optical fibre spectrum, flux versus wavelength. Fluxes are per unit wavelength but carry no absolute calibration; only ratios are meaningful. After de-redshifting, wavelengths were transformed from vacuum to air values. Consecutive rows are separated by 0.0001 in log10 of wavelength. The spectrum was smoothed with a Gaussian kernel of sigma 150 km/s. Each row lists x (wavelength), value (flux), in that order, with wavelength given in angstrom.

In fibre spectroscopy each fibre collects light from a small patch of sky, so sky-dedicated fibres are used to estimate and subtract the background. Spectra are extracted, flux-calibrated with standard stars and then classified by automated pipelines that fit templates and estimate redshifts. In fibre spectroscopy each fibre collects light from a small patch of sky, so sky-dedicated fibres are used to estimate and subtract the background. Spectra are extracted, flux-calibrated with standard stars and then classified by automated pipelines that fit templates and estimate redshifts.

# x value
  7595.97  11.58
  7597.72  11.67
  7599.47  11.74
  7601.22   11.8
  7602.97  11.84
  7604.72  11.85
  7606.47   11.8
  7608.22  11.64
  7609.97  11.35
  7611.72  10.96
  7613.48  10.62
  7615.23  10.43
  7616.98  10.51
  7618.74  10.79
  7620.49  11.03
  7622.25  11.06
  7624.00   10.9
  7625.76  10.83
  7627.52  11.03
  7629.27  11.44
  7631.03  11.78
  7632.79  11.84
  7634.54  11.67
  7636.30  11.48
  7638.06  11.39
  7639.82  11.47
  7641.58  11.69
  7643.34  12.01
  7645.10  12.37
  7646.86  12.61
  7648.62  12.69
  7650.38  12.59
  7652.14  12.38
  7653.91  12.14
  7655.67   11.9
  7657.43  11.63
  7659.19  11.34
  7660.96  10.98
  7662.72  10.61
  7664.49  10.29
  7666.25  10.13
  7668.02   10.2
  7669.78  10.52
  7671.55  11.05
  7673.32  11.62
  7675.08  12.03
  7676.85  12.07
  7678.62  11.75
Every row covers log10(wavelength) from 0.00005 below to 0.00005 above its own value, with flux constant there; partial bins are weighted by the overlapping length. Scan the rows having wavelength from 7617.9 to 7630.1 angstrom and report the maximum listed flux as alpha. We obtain 11.44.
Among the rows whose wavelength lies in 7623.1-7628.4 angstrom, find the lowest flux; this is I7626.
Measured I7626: 10.83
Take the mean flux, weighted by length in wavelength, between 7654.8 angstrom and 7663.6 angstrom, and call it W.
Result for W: 11.3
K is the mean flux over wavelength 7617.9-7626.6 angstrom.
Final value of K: 10.9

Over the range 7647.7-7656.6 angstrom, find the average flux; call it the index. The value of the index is 12.3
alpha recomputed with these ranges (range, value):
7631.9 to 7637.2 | 11.84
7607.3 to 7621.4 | 11.64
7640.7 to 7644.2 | 12.01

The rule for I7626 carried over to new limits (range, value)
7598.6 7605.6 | 11.74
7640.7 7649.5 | 11.69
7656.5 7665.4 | 10.29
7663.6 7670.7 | 10.13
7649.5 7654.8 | 12.14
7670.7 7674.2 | 11.05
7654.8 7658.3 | 11.63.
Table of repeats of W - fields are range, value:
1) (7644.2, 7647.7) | 12.5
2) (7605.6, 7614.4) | 11.3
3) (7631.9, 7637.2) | 11.7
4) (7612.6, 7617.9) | 10.5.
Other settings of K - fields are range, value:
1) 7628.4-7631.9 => 11.6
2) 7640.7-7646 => 12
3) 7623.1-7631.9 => 11.2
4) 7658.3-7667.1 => 10.7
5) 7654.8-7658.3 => 11.8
